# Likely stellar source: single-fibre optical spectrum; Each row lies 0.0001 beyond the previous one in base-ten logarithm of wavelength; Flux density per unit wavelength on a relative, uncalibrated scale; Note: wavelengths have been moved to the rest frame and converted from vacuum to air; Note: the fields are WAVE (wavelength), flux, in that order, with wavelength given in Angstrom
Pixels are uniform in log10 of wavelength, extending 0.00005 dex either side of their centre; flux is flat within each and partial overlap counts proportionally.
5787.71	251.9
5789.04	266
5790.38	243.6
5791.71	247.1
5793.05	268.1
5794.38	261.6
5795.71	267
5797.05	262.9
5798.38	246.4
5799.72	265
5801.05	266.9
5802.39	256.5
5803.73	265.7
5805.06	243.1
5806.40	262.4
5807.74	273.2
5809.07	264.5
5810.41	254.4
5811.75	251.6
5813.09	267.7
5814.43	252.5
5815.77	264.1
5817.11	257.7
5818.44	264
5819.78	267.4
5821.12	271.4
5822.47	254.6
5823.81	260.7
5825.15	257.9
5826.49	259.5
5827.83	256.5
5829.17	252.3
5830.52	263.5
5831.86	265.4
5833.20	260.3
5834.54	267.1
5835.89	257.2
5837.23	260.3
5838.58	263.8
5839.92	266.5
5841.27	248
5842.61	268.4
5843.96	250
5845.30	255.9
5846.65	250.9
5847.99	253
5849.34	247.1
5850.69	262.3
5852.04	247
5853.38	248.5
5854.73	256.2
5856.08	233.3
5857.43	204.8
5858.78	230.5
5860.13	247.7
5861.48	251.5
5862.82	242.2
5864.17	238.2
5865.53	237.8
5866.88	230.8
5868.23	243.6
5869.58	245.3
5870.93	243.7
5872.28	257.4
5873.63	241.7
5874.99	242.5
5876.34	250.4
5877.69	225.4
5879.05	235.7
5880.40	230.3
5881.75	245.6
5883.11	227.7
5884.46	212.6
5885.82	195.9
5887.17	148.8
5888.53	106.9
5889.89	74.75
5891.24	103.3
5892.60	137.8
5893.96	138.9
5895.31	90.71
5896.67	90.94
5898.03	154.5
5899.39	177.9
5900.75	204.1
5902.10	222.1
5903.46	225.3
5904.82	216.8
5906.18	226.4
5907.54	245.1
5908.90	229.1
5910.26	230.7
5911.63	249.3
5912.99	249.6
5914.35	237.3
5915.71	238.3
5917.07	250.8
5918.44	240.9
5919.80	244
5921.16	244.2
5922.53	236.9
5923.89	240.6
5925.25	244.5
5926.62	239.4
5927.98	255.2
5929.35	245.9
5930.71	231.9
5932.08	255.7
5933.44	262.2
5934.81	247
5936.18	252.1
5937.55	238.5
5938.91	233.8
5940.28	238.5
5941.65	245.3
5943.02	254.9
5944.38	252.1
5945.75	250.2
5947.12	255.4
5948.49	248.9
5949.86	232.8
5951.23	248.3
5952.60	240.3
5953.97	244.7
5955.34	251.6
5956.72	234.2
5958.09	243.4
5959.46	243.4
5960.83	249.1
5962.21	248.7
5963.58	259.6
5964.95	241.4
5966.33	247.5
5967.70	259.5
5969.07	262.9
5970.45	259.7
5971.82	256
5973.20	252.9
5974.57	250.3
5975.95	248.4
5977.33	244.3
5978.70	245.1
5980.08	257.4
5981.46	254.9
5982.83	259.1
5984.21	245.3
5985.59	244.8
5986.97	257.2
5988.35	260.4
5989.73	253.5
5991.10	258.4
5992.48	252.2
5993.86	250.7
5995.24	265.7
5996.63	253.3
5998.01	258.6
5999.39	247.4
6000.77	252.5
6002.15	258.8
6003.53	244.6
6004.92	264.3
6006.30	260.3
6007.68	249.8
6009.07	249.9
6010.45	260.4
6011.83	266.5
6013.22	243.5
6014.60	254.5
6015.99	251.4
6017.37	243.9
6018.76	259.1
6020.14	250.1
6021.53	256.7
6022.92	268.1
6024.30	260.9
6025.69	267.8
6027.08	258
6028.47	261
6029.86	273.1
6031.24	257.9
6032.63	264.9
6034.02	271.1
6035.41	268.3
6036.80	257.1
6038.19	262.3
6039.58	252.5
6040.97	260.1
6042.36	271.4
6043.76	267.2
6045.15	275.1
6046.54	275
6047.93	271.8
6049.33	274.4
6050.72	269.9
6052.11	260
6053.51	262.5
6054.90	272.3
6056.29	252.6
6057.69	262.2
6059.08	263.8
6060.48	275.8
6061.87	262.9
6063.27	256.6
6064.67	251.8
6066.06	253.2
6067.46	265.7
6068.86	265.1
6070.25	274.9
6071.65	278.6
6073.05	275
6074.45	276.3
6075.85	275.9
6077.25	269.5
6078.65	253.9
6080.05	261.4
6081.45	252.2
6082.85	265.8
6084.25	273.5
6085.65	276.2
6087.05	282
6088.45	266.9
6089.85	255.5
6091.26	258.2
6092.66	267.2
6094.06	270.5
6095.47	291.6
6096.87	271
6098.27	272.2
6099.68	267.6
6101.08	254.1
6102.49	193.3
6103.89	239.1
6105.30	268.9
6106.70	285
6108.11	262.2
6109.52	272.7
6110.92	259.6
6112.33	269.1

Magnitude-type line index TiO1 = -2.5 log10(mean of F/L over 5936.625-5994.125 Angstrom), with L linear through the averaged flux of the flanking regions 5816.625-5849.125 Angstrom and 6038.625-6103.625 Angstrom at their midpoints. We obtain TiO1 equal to 0.056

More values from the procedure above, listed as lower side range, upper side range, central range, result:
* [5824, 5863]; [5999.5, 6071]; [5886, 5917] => 0.360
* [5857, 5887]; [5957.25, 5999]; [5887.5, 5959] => 0.111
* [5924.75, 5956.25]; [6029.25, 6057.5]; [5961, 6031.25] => 0.008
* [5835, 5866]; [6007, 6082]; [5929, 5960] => 0.043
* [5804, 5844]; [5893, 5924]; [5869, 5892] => 0.119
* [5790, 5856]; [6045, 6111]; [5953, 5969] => 0.061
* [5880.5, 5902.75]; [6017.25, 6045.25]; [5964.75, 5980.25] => -0.152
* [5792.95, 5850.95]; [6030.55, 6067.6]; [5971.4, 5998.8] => 0.041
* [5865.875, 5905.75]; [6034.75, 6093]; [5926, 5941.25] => -0.151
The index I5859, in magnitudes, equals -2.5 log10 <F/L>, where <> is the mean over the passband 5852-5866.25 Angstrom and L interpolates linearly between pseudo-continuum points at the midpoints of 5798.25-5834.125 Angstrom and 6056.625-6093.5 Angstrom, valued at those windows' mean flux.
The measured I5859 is 0.095 mag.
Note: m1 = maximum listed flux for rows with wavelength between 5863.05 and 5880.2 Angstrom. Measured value 257.4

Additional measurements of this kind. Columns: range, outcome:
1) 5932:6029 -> 268.1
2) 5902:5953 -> 262.2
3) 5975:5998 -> 265.7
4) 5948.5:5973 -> 262.9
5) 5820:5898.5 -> 271.4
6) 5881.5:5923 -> 250.8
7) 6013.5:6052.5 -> 275.1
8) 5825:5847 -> 268.4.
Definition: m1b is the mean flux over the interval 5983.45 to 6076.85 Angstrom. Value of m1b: 261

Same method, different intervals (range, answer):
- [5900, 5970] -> 243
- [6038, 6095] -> 266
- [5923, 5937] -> 247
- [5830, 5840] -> 263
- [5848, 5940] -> 222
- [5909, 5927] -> 242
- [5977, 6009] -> 254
